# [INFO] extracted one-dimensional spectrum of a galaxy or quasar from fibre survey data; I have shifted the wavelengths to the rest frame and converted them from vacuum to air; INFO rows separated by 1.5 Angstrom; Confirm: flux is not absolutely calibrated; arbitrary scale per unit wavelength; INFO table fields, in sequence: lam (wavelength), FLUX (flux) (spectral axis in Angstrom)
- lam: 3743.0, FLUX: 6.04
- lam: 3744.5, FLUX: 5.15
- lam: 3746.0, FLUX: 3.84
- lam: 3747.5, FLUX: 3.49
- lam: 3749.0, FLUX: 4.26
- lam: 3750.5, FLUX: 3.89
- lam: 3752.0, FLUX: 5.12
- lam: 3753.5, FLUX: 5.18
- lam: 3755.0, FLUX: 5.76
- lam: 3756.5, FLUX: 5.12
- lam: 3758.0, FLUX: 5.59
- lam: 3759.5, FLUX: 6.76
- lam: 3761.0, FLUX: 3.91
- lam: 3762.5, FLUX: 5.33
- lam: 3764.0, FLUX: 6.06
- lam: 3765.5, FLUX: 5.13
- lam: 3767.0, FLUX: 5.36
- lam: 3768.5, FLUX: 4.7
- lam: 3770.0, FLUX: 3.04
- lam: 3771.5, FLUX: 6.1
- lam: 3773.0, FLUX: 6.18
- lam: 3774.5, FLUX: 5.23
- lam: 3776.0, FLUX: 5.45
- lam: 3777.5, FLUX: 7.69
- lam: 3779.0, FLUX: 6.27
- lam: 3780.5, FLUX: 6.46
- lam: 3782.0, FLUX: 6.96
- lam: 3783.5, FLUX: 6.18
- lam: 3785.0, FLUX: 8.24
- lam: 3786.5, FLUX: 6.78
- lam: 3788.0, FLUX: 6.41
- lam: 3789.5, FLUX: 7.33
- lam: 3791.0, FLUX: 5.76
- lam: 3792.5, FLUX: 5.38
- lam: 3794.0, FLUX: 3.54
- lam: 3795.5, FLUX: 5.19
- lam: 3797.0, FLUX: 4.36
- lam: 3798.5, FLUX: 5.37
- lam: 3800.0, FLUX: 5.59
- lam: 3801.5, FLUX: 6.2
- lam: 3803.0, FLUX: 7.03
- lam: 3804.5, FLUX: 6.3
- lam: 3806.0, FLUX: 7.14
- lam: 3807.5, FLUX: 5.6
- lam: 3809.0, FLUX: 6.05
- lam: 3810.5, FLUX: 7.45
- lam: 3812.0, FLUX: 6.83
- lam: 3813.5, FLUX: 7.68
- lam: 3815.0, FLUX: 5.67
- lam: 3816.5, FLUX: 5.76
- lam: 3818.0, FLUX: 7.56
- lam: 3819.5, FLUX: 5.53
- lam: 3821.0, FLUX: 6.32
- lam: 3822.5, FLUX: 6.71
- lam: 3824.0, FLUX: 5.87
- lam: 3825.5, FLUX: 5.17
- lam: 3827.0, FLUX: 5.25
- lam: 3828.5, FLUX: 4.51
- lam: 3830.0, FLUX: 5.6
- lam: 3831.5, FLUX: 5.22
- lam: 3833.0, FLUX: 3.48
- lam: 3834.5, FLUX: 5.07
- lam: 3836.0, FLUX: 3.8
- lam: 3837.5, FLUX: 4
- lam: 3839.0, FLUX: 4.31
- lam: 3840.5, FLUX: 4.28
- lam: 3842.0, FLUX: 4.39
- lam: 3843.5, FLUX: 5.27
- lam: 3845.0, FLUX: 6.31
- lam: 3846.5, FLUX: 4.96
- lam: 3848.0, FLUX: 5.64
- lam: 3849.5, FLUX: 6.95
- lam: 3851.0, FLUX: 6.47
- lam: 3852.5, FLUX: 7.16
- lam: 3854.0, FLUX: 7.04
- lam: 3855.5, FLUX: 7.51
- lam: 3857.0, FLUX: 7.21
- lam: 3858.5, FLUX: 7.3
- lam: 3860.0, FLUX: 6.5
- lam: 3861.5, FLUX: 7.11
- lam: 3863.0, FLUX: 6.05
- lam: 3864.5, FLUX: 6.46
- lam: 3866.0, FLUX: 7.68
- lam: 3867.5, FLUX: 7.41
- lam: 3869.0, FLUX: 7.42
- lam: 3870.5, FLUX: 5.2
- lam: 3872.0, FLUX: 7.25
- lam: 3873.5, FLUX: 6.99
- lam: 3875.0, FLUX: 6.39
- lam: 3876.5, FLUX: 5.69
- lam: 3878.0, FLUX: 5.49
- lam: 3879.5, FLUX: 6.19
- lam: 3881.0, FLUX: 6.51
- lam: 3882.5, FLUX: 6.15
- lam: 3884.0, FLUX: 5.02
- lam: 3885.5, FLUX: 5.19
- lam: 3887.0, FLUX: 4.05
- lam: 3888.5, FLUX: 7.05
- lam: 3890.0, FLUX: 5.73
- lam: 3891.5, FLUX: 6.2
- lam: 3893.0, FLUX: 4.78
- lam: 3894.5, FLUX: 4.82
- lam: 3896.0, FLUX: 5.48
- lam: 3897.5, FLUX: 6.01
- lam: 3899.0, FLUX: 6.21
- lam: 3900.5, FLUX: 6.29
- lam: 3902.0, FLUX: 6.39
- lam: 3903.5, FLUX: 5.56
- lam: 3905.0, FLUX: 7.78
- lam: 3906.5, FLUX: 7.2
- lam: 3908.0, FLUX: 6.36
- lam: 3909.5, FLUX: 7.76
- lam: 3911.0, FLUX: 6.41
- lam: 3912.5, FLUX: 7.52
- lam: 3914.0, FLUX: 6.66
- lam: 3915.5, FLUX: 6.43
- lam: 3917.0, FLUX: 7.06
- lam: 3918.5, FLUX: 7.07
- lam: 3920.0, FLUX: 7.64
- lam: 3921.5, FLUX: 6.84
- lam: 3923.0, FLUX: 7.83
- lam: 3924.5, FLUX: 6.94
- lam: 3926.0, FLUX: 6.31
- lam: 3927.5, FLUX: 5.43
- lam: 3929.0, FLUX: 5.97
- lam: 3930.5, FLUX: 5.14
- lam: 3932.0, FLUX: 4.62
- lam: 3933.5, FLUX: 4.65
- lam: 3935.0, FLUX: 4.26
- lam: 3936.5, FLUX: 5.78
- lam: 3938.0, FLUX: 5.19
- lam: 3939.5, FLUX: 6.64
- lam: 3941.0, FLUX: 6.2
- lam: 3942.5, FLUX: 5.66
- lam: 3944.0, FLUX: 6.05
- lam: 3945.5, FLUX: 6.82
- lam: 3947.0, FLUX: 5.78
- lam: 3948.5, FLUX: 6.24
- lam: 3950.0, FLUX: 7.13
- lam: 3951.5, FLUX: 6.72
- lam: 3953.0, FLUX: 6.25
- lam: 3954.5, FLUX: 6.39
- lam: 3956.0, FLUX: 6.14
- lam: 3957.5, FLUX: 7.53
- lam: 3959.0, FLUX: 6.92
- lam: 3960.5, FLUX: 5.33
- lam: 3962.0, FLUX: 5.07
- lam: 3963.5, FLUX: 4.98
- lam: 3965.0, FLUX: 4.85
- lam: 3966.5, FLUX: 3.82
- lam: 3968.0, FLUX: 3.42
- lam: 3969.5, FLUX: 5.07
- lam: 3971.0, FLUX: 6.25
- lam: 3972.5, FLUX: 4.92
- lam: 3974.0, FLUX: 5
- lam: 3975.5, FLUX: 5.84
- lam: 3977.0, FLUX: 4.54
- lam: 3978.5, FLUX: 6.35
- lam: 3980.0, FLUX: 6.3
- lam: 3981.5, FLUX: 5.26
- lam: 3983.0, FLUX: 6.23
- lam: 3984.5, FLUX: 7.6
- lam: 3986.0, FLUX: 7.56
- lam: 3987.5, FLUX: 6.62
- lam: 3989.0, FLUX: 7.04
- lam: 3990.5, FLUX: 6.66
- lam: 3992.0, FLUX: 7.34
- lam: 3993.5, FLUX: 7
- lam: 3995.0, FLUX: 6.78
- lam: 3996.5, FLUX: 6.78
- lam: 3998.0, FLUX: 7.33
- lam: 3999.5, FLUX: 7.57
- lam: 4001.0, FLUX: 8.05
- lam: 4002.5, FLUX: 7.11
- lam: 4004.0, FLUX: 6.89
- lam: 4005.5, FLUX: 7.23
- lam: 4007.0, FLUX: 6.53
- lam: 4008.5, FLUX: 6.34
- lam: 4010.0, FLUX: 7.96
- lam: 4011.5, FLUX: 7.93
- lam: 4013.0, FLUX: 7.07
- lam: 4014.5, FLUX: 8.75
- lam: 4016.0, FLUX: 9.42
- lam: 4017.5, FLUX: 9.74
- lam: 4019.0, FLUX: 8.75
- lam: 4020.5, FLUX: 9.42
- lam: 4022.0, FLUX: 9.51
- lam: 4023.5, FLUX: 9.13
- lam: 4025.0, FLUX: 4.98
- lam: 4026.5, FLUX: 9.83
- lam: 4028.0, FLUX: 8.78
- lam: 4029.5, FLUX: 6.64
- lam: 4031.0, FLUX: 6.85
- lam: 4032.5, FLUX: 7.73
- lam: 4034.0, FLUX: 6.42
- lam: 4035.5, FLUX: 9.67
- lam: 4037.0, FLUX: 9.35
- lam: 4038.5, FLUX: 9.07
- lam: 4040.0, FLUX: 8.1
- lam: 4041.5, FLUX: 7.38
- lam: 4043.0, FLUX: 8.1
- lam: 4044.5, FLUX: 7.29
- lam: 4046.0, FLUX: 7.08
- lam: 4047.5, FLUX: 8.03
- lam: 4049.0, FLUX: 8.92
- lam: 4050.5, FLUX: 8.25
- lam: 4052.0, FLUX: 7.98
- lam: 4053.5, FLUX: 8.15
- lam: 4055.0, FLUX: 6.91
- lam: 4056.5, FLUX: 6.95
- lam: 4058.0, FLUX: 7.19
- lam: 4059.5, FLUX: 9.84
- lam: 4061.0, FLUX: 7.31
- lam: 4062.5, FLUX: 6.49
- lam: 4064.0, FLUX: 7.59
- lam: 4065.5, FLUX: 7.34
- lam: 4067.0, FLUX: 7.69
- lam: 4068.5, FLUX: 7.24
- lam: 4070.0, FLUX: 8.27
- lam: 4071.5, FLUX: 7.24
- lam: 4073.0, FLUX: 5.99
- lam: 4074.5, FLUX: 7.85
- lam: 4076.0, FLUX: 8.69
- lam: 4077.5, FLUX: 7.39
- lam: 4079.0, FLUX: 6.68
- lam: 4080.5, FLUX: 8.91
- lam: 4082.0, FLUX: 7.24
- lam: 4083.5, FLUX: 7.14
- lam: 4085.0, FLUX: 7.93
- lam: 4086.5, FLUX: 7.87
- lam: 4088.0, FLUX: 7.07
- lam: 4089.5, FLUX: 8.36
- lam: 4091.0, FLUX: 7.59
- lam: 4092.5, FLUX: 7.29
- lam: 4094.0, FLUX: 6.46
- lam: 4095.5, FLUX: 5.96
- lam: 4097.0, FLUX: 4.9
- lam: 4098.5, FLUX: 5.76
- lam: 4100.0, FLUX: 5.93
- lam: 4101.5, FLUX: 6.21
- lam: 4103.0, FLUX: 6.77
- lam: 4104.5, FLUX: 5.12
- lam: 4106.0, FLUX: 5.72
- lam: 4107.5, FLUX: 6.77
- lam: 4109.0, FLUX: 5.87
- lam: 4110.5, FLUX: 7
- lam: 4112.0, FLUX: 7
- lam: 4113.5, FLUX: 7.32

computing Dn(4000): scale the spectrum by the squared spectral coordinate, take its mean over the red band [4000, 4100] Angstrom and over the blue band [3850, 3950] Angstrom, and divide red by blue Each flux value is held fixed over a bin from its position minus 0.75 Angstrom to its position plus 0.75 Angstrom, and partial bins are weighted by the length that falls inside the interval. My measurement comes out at 1.31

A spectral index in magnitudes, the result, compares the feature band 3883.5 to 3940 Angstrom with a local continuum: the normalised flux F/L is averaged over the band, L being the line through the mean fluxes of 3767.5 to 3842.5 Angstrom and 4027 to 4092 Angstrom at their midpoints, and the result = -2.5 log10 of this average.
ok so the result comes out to 0.08 mag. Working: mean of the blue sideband 5.74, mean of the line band 6.11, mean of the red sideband 7.74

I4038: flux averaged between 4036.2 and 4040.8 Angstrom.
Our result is 8.83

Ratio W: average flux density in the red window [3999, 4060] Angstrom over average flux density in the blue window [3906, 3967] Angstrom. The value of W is 1.3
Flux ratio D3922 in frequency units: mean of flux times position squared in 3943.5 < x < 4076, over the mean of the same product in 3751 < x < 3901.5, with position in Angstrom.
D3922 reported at 1.3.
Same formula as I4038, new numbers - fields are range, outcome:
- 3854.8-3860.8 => 7.13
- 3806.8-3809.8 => 5.86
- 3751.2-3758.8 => 5.35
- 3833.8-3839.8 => 4.29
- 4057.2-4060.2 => 8.47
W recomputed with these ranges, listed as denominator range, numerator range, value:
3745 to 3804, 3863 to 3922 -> 1.15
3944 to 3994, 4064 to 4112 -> 1.16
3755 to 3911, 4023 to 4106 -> 1.25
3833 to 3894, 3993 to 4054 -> 1.32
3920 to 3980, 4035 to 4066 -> 1.37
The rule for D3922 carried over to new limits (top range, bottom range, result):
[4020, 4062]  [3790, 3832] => 1.53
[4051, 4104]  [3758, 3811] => 1.43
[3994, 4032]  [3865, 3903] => 1.38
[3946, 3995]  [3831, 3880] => 1.06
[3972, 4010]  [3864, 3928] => 1.09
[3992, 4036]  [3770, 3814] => 1.41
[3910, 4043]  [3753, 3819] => 1.26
